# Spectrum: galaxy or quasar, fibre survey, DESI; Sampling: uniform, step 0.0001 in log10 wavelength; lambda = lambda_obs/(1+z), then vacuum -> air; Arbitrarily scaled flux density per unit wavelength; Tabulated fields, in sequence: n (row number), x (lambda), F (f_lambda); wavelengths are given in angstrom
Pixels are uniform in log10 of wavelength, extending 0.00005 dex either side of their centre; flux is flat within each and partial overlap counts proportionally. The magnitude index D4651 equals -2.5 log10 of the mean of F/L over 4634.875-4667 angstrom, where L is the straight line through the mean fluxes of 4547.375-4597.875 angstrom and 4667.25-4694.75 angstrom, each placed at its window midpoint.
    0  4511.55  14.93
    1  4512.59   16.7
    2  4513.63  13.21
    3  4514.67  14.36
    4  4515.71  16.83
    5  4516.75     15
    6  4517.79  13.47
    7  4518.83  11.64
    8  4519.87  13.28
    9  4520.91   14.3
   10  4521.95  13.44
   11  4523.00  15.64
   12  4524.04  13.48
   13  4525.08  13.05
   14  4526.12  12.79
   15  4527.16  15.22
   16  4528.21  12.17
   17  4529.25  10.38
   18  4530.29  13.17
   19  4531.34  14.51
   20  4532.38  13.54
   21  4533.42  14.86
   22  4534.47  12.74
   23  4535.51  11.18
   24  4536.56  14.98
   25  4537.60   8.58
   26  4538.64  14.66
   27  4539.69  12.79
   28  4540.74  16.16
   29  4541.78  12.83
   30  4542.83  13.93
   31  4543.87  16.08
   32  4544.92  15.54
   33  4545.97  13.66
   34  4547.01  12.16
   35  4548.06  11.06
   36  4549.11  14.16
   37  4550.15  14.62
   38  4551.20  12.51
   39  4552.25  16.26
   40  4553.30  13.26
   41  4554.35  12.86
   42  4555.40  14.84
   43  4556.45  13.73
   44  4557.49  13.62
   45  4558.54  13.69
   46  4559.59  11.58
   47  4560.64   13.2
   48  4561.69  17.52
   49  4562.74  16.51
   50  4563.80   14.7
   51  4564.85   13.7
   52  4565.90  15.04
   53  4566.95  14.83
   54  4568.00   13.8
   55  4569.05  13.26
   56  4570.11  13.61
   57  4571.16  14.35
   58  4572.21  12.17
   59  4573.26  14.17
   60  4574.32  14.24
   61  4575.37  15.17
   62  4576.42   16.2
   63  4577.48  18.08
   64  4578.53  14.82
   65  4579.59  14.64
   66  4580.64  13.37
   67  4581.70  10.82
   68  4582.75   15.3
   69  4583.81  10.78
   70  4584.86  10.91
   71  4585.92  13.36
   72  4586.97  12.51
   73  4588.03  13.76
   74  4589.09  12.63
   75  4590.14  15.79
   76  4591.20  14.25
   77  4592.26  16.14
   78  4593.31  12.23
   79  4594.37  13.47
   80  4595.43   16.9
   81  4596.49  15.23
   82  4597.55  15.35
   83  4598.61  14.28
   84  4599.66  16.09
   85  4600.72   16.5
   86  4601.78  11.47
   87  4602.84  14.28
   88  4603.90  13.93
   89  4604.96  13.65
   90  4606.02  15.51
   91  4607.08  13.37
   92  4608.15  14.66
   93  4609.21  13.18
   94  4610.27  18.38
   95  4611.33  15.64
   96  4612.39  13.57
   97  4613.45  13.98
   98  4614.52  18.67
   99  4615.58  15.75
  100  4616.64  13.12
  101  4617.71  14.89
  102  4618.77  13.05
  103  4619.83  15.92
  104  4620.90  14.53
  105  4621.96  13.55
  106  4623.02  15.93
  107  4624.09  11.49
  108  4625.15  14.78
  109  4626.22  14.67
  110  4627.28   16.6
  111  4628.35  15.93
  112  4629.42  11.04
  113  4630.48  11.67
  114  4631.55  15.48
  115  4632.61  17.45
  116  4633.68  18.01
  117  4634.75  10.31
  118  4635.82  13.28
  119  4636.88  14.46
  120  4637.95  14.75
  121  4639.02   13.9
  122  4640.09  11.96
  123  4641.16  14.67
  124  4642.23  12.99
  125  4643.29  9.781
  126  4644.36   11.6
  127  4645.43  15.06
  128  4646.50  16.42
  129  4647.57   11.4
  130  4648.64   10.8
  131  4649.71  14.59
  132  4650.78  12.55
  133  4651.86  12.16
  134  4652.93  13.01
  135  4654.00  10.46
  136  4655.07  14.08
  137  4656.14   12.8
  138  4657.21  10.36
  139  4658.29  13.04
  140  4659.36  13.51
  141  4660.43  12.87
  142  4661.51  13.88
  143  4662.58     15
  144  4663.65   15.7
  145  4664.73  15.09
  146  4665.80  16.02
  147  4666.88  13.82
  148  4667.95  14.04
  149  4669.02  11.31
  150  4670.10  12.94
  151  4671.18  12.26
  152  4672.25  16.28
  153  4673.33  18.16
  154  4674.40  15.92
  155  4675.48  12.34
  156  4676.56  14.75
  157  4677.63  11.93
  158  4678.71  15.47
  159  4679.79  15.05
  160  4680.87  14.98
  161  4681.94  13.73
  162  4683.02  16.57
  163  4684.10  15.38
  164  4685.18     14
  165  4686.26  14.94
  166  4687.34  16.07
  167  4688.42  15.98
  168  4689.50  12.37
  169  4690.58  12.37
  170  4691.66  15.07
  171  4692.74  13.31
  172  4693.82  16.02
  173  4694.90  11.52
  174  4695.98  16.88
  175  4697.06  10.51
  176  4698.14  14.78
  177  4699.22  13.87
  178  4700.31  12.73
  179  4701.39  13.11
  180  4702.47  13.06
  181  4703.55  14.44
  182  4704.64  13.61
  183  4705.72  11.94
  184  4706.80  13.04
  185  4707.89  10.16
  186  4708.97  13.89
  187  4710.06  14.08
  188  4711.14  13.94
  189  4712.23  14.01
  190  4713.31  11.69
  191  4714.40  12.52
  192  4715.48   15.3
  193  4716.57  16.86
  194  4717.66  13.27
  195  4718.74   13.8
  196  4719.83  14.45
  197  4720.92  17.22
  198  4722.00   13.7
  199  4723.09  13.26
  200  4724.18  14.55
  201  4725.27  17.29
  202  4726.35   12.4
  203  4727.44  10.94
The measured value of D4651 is 0.08 mag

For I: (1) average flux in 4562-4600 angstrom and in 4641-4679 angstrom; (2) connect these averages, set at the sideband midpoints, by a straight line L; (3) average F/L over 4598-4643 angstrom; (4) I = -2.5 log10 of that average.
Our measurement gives -0.04 mag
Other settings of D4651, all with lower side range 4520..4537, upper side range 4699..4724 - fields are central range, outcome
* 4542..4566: -0.046 mag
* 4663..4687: -0.075 mag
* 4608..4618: -0.126 mag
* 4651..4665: 0.035 mag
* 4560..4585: -0.059 mag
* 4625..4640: -0.062 mag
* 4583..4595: 0.015 mag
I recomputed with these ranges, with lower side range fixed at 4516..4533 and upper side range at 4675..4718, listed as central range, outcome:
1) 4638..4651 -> 0.058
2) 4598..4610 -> -0.053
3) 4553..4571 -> -0.042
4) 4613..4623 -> -0.090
